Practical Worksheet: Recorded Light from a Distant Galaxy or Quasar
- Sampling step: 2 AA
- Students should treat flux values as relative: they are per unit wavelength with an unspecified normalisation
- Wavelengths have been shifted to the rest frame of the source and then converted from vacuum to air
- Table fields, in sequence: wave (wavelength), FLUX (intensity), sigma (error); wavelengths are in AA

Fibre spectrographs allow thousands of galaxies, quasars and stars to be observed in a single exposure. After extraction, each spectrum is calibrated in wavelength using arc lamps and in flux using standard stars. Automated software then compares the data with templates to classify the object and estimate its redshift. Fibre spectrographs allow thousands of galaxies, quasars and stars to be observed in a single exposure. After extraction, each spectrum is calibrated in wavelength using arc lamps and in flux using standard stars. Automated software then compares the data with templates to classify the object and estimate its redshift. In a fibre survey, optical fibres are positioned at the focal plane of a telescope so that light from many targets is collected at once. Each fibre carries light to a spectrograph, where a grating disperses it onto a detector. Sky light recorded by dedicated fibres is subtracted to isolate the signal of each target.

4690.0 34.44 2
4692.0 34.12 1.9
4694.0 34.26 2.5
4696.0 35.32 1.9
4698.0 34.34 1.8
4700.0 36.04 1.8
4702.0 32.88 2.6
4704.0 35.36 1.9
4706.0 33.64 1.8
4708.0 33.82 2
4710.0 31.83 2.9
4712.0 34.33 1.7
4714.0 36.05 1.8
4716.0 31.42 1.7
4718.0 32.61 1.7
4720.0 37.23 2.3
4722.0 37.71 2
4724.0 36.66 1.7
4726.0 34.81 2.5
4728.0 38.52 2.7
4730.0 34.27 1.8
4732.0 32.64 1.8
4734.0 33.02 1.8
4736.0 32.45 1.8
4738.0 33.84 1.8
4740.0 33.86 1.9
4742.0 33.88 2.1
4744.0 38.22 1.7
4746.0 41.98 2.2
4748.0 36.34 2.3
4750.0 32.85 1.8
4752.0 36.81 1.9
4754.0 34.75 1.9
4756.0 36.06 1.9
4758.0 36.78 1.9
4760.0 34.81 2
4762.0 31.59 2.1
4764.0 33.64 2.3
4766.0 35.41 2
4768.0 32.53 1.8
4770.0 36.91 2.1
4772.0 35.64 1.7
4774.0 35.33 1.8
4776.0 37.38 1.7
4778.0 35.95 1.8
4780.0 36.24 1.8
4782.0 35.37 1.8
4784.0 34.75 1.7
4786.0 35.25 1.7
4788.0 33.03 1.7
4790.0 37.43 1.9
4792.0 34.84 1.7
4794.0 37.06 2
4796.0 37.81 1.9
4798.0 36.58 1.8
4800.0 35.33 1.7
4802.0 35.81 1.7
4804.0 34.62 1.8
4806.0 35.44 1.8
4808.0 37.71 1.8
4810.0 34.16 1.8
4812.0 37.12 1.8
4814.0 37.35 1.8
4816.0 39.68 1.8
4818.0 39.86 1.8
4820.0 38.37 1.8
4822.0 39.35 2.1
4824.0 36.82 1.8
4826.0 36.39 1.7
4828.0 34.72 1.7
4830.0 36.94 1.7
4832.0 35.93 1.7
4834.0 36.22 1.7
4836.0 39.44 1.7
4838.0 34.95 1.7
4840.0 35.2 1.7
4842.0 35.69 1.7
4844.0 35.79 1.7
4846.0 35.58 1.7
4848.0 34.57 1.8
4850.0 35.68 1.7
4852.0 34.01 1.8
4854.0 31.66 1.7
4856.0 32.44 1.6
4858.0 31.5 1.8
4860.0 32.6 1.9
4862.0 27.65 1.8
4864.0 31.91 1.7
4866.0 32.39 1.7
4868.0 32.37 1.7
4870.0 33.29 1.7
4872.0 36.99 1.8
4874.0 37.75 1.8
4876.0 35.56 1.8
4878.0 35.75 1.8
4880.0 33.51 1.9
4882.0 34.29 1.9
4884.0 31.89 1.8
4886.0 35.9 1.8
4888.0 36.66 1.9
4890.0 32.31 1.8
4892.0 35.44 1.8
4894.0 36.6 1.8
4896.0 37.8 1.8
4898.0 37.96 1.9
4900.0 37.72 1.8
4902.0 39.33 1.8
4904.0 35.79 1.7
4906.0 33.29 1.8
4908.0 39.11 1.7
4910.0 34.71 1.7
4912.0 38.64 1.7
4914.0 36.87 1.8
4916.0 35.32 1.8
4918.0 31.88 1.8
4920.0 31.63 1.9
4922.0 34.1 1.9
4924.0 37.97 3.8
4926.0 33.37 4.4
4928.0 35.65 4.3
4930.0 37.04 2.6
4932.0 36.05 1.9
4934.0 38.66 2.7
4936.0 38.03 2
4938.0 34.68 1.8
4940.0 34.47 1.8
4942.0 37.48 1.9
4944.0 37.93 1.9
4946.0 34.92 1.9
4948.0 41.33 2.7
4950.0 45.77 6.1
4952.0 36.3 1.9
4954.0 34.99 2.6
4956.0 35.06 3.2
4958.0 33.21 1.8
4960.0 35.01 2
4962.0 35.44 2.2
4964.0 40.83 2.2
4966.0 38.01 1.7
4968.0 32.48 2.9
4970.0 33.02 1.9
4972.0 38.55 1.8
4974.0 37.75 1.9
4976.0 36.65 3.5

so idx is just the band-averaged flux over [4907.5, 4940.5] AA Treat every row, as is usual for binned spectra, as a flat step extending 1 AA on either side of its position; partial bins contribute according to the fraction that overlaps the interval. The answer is 35.7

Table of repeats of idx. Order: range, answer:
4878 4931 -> 35.6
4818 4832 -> 37.2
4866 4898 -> 35.1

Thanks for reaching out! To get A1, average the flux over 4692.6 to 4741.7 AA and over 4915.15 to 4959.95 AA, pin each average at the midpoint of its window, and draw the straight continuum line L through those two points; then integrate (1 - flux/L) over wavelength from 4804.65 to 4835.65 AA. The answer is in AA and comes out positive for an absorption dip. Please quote -1.6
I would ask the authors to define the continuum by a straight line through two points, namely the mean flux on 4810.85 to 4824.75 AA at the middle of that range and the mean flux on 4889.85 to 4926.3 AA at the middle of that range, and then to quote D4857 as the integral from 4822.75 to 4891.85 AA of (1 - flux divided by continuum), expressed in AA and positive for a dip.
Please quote 5.0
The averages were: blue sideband 38.3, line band 34.6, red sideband 35.9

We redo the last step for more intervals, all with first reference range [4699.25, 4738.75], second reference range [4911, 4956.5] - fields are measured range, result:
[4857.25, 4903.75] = 1.6 AA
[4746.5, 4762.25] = -0.3 AA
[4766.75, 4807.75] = -0.7 AA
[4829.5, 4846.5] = -0.3 AA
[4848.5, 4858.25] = 0.7 AA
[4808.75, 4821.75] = -0.9 AA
